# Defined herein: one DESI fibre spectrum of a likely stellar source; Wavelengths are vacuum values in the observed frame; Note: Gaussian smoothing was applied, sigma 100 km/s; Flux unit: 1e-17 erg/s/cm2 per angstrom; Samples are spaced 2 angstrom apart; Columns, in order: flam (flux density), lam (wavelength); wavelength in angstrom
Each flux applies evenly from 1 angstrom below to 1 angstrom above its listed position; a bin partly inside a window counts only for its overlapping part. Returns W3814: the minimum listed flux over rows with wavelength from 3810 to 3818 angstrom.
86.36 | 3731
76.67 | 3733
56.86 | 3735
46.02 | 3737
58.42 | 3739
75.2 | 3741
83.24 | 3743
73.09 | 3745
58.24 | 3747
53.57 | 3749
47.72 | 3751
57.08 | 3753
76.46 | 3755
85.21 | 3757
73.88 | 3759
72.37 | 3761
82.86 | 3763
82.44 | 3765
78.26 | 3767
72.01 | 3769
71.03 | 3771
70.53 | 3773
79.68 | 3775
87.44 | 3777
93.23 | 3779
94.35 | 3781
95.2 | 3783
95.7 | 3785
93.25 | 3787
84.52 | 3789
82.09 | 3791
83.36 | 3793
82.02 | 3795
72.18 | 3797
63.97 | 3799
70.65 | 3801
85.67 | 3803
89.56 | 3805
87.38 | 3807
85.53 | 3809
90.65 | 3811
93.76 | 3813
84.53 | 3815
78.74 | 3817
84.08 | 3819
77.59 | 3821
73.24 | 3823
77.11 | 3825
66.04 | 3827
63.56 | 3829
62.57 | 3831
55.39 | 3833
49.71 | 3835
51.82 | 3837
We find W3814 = 78.74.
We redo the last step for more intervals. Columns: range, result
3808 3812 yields 85.53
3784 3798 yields 72.18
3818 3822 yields 77.59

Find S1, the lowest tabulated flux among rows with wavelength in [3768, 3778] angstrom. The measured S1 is 70.53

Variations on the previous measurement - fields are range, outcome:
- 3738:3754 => 47.72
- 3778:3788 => 93.23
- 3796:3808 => 63.97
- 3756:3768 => 72.37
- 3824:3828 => 66.04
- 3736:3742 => 46.02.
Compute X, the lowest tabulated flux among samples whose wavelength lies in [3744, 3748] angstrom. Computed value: 58.24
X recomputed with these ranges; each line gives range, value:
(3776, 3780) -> 87.44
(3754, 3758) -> 76.46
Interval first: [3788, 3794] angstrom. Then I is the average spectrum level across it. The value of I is 83.3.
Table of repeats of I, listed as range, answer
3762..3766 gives 82.7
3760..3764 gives 77.6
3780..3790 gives 92.6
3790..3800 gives 76.7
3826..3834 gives 61.9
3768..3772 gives 71.5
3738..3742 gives 66.8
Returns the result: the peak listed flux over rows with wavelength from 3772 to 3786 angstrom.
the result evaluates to 95.7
